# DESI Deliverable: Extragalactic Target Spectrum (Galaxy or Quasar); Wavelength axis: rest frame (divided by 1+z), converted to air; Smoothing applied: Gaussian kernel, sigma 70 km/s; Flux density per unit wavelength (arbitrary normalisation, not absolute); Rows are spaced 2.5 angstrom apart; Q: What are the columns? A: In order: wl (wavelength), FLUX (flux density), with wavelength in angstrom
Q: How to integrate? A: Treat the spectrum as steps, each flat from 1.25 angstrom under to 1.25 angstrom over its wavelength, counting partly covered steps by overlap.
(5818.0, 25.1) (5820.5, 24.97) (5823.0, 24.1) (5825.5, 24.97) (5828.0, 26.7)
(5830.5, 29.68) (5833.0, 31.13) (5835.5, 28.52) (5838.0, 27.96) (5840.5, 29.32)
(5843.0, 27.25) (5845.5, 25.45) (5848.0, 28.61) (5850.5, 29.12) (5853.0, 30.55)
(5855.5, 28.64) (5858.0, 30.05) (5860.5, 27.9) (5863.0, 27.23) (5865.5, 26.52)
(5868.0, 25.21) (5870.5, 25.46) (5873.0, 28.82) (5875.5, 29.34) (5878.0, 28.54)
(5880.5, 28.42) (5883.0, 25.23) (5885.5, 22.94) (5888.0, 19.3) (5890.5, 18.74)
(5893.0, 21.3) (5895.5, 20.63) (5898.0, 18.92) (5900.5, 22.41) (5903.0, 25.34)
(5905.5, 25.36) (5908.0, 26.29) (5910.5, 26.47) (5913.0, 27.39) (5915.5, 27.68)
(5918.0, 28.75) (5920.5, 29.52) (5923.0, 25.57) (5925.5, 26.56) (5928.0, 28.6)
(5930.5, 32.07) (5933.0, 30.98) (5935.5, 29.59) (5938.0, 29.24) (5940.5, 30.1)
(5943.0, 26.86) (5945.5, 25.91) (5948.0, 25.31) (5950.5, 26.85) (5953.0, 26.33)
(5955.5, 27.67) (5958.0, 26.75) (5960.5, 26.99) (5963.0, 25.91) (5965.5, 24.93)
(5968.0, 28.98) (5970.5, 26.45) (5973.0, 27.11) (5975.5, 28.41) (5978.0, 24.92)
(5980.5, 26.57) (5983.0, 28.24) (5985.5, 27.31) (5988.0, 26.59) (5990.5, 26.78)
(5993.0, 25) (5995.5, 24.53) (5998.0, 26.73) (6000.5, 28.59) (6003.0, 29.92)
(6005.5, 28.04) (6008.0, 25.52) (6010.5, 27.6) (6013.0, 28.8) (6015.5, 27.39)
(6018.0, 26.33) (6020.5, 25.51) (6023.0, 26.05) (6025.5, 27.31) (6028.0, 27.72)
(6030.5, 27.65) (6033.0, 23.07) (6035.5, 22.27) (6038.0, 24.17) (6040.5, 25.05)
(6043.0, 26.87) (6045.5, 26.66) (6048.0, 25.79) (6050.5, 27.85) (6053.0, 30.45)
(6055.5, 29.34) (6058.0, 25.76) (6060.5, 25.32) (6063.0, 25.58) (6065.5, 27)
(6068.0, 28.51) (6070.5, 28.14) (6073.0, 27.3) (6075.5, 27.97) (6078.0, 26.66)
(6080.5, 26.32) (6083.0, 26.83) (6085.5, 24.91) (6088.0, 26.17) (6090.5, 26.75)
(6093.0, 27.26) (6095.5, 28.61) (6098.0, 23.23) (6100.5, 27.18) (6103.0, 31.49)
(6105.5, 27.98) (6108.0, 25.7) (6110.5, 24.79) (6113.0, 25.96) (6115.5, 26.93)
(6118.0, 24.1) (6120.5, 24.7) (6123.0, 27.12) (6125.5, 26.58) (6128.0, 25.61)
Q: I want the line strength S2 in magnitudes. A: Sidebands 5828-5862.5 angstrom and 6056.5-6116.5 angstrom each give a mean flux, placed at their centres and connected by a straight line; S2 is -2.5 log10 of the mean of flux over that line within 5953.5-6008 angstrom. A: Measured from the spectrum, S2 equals 0.03 mag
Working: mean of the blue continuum 28.7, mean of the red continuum 26.8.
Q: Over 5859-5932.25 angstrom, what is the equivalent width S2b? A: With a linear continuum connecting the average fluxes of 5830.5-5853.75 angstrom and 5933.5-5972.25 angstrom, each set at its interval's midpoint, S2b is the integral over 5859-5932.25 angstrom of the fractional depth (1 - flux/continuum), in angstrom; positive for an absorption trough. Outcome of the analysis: 5.7 angstrom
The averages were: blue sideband 28.7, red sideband 27.3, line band 25.8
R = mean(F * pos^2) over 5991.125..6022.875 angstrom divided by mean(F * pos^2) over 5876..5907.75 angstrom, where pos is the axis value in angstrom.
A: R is 1.2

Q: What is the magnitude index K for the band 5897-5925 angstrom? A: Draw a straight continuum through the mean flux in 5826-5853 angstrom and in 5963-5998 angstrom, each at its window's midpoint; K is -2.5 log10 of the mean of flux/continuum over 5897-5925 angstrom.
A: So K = 0.065 mag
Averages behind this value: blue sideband 28.4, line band 25.9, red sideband 26.6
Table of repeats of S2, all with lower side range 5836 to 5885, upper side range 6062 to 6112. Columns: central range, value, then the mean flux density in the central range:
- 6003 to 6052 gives 0.030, 26.4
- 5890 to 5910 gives 0.216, 22.7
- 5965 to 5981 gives 0.020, 26.9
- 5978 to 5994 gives 0.028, 26.6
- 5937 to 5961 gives 0.011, 27.2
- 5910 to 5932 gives -0.023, 28.2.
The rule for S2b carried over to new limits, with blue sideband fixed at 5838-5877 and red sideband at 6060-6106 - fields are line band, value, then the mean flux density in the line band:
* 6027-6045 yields 1.3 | 25.3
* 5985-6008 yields 0.4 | 27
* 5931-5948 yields -0.6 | 28.7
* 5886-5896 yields 2.8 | 20.2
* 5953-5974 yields 0.5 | 26.8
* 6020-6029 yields 0.2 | 26.7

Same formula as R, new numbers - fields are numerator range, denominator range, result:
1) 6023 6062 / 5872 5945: 1.05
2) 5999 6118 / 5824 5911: 1.09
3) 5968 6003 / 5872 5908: 1.16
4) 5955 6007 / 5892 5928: 1.09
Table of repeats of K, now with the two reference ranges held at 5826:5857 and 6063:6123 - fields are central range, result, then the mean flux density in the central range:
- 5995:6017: -0.01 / 27.5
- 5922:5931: 0.00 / 28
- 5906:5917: 0.04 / 26.9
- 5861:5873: 0.07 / 26.5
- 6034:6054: 0.04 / 26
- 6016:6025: 0.04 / 26.2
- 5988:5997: 0.07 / 25.6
